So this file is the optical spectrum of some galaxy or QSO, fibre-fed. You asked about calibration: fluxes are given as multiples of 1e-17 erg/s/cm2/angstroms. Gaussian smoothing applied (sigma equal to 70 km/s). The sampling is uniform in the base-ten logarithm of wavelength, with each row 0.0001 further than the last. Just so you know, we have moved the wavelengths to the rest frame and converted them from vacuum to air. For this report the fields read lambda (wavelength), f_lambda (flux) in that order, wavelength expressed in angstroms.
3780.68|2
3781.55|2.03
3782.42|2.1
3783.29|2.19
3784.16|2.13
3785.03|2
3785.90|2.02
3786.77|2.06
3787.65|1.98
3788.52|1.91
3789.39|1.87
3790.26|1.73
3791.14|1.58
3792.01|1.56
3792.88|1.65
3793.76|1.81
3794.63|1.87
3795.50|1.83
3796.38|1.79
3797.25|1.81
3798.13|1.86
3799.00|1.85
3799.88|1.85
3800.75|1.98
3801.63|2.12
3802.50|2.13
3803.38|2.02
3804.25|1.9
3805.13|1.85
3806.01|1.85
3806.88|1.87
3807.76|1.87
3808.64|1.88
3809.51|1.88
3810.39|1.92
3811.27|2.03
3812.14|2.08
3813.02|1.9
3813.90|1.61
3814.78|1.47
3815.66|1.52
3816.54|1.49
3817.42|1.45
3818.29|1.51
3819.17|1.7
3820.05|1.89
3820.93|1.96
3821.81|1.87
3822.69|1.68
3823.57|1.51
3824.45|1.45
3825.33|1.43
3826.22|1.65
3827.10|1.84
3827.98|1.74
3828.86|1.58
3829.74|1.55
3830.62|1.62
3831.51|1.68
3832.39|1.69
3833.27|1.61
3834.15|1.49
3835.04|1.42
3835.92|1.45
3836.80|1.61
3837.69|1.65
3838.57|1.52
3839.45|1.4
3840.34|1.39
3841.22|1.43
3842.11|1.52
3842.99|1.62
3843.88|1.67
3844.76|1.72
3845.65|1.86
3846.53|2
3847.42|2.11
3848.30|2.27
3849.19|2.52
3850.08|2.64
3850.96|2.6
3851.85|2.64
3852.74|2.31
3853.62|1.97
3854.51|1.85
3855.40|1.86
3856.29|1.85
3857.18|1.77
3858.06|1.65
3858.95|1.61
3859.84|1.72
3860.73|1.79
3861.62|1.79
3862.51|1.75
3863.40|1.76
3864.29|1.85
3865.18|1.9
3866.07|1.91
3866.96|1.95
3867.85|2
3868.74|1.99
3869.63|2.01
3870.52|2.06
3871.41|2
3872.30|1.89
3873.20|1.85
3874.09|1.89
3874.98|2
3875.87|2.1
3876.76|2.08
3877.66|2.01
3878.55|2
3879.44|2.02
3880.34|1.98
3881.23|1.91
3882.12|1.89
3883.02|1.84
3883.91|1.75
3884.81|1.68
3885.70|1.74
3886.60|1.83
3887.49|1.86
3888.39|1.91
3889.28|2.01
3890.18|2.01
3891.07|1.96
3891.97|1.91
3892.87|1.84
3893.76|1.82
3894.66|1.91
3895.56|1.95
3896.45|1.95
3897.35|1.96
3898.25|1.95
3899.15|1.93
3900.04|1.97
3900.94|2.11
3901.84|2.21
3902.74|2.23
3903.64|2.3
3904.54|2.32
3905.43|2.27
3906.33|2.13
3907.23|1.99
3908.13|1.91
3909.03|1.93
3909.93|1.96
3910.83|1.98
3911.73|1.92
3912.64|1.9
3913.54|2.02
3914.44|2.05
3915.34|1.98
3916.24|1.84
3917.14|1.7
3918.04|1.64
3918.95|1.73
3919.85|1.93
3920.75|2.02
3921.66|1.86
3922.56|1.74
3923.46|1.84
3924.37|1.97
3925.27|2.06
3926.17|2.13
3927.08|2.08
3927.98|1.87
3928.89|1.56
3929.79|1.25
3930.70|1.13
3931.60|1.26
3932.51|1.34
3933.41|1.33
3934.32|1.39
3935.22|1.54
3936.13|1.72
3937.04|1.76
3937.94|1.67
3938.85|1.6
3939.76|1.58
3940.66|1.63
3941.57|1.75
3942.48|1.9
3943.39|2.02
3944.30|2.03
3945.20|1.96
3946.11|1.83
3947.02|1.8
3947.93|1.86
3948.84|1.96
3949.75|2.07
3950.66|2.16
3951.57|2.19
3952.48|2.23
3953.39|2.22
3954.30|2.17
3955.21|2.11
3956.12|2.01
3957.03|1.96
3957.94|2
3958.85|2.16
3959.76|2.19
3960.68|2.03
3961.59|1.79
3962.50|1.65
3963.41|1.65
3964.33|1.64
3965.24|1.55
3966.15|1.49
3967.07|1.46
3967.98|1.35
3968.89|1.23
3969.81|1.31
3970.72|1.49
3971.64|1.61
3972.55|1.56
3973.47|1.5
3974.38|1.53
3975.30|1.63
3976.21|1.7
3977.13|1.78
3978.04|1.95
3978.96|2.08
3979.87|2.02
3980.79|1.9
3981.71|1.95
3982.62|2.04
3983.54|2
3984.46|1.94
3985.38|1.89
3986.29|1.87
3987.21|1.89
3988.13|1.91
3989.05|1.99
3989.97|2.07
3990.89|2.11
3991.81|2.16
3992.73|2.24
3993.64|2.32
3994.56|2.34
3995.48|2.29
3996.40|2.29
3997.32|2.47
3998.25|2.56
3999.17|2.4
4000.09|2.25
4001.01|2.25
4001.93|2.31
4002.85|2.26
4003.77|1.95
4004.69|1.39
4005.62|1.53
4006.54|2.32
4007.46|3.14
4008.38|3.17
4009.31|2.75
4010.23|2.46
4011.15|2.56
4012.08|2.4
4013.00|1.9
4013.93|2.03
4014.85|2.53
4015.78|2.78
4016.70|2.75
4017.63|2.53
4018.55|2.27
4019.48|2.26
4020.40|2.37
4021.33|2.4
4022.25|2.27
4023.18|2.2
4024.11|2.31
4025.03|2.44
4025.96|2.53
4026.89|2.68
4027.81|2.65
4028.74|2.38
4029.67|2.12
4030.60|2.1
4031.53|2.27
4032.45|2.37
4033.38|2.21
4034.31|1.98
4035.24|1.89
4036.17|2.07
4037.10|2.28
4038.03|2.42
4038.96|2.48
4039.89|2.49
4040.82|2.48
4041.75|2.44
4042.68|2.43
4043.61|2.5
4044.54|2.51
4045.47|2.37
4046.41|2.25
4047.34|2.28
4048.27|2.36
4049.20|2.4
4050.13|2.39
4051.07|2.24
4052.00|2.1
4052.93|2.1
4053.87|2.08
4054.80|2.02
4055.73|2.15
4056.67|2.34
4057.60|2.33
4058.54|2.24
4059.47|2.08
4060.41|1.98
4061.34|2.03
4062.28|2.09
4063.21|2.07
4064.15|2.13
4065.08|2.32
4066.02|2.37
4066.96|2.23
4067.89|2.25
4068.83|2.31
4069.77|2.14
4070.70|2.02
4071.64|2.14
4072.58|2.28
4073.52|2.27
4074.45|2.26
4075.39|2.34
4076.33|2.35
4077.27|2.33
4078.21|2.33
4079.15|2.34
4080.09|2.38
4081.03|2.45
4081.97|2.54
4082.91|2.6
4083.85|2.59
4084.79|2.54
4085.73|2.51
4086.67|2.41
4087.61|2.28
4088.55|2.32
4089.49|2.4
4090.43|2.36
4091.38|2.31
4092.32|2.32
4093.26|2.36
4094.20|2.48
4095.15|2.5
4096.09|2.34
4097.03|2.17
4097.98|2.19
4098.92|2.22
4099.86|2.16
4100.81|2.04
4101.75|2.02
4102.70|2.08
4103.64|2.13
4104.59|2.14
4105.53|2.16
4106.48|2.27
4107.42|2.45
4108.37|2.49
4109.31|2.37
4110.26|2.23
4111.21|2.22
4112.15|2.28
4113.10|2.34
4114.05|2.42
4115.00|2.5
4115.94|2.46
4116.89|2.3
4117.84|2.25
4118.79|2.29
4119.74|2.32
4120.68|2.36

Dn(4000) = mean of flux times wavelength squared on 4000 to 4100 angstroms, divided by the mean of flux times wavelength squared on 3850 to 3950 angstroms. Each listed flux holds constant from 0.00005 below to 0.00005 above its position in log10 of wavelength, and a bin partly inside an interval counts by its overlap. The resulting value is 1.3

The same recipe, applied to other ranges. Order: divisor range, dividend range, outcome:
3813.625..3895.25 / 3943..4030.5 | 1.23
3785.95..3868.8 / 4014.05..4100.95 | 1.44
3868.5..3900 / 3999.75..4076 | 1.28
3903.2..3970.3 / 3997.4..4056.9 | 1.33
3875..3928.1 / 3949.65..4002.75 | 1.03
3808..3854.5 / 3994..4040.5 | 1.45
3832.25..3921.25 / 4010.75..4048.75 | 1.33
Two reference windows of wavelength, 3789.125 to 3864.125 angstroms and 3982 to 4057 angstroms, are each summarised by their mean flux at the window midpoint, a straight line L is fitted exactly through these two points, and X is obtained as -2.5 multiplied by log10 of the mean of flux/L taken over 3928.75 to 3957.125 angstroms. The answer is 0.17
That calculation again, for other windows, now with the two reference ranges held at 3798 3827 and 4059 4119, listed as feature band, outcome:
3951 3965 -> 0.03 mag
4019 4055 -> -0.06 mag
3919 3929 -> 0.04 mag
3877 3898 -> 0.01 mag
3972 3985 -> 0.15 mag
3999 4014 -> -0.08 mag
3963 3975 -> 0.36 mag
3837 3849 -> 0.08 mag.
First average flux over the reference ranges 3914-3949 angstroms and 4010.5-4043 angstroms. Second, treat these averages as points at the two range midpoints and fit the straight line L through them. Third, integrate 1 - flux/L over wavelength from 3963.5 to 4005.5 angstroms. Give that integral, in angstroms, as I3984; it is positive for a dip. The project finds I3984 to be 3.8 angstroms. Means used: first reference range 1.75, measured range 1.9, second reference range 2.35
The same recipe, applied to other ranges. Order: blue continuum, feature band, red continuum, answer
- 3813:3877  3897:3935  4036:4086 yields 1.67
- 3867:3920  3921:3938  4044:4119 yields 3.01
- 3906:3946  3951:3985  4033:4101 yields 2.09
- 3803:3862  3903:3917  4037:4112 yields -0.61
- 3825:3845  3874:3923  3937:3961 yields -4.46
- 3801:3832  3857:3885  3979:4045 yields 0.18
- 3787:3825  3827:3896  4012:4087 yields 2.11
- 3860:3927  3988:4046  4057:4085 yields -4.12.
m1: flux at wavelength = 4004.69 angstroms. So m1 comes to 1.39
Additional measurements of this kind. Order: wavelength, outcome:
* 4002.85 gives 2.26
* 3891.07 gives 1.96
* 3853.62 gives 1.97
